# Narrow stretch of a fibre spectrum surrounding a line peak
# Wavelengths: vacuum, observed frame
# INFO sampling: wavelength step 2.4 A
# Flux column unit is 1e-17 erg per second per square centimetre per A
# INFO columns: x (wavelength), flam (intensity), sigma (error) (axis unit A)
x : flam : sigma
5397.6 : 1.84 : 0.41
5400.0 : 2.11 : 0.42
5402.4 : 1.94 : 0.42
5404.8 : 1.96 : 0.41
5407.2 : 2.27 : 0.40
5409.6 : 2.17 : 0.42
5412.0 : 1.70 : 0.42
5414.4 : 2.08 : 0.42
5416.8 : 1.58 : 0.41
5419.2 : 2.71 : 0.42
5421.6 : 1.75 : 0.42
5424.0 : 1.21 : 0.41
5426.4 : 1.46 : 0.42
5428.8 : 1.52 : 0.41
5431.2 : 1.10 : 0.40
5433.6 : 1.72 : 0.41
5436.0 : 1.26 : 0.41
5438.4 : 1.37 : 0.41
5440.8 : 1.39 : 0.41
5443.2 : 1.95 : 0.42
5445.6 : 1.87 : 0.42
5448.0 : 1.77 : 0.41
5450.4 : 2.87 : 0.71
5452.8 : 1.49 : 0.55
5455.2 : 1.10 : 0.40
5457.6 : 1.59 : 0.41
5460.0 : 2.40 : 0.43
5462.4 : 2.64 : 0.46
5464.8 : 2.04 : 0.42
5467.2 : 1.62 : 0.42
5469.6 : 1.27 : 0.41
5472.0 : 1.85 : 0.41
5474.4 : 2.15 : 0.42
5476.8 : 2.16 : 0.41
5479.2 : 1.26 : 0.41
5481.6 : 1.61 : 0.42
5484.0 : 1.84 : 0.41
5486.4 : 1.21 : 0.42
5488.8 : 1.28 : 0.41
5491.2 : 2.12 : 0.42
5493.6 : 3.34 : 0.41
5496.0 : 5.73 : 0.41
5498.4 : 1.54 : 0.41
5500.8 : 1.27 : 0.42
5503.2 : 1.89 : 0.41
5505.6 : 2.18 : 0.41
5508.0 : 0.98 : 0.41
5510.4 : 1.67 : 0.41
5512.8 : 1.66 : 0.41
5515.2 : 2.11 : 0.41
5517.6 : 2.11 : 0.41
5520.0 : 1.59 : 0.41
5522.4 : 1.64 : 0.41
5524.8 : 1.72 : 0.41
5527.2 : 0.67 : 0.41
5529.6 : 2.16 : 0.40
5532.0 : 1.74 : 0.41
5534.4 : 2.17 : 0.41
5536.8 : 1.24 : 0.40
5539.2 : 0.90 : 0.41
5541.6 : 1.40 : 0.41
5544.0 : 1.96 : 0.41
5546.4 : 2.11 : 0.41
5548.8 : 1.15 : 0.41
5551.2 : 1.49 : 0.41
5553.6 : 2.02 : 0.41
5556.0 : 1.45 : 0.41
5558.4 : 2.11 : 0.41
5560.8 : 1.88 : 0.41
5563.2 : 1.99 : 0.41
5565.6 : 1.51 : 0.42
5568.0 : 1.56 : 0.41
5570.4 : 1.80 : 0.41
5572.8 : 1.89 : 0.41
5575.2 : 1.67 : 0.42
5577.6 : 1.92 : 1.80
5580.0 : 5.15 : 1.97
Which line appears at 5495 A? H-beta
